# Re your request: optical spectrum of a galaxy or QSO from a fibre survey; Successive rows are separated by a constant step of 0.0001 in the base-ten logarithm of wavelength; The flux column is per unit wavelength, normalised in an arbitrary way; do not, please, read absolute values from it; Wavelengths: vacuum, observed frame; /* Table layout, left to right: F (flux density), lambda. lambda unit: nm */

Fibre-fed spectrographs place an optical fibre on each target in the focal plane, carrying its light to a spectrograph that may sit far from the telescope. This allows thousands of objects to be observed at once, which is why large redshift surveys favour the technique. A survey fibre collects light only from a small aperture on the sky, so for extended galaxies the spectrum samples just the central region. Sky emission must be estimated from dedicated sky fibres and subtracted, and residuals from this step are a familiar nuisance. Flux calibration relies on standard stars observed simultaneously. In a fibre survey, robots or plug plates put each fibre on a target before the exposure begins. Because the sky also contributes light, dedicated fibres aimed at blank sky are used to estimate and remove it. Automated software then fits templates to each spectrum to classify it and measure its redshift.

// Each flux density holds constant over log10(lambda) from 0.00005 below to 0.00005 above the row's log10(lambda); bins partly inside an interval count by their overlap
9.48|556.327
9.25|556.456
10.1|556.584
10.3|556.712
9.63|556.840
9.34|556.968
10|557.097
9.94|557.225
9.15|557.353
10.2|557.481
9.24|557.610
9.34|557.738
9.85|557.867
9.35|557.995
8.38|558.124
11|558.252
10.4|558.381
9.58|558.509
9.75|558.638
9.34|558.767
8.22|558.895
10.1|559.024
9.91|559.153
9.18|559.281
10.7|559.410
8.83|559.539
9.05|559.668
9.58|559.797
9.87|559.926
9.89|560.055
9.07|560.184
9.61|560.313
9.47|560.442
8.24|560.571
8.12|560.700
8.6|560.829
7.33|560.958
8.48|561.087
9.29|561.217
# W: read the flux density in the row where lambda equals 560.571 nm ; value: 8.24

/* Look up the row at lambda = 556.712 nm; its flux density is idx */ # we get 10.3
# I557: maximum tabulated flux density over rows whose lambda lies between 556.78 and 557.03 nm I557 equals 9.63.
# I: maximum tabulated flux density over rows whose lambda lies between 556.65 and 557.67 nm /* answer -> 10.3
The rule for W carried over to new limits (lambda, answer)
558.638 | 9.75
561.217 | 9.29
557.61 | 9.24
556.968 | 9.34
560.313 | 9.61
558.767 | 9.34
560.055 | 9.89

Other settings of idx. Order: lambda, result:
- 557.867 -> 9.85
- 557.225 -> 9.94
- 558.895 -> 8.22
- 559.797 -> 9.58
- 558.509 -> 9.58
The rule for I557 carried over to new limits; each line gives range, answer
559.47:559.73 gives 9.05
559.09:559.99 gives 10.7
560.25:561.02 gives 9.61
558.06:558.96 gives 11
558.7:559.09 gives 10.1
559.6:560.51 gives 9.89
